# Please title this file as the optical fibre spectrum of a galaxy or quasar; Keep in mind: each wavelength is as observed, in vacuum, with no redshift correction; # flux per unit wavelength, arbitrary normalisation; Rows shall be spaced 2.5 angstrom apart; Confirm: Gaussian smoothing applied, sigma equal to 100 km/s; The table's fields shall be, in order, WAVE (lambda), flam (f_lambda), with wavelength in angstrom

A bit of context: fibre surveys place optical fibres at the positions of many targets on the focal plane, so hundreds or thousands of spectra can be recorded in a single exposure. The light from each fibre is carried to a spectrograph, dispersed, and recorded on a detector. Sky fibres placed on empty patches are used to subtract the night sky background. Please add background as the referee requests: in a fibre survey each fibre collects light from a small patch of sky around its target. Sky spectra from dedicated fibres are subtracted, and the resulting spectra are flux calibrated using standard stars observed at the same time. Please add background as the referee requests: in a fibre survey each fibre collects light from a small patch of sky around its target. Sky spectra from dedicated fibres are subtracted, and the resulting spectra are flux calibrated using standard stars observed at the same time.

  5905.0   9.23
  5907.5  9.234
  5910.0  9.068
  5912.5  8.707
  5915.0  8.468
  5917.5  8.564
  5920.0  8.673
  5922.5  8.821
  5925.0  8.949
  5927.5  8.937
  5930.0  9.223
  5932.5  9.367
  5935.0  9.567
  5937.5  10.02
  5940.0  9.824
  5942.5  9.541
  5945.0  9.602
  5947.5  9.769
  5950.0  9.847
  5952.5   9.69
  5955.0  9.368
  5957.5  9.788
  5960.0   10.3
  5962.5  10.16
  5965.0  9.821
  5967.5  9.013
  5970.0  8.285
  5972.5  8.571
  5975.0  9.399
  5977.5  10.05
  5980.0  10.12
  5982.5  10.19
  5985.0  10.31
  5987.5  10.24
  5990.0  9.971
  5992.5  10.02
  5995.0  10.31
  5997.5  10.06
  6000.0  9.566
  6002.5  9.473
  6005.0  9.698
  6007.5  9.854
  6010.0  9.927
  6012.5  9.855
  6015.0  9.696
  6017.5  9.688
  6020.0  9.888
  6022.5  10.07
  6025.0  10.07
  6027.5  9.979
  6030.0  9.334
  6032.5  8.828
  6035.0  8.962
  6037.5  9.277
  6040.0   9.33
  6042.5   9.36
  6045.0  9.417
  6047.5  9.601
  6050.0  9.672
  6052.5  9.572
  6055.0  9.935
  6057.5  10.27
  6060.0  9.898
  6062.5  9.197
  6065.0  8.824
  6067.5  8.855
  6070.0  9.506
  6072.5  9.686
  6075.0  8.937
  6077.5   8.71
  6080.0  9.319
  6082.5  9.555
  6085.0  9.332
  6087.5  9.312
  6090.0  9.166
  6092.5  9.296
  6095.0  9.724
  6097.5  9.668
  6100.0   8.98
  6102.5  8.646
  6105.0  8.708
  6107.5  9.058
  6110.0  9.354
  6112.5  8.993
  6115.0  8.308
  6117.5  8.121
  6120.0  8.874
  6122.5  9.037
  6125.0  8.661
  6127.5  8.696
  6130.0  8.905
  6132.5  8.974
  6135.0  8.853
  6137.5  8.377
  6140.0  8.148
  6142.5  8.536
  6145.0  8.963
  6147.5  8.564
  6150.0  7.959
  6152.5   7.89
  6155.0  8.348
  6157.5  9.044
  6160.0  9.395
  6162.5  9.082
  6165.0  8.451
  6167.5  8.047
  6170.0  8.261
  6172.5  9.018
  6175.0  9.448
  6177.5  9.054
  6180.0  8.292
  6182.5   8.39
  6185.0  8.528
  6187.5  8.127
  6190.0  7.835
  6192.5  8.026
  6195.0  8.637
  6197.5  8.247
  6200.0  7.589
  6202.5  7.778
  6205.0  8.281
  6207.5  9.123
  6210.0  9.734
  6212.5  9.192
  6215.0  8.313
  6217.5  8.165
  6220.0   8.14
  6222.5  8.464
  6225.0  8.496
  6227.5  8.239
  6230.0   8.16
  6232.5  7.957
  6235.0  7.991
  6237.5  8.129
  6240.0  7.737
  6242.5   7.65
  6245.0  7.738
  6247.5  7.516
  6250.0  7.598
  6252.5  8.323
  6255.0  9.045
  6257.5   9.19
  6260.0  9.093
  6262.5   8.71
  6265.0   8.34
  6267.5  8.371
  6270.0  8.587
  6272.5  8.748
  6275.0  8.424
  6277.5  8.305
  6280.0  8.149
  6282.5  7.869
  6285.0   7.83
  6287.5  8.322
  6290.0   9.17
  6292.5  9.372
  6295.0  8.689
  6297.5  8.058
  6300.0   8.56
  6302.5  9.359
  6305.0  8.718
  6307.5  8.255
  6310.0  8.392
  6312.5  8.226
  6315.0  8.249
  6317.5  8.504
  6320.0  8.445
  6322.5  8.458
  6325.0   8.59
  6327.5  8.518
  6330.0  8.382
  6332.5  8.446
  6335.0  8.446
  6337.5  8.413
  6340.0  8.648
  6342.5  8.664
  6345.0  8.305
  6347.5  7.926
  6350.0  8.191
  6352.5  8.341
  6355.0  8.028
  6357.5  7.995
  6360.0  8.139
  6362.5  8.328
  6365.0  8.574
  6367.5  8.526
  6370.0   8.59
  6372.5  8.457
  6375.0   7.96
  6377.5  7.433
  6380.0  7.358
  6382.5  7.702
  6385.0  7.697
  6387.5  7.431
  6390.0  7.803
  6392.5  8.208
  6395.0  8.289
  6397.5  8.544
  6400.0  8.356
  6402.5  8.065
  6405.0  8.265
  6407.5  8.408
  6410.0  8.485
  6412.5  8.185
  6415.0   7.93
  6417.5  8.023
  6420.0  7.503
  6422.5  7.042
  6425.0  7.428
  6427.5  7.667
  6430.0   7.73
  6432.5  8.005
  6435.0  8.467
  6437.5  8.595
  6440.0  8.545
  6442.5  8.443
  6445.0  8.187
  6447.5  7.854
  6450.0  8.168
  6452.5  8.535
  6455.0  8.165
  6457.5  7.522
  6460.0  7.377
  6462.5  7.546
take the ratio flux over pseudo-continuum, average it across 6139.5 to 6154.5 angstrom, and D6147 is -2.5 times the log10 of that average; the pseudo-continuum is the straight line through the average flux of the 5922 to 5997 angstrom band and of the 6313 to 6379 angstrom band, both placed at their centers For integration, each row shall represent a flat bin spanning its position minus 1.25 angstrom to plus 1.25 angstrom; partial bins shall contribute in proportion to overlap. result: 0.08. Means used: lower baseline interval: 9.65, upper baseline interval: 8.32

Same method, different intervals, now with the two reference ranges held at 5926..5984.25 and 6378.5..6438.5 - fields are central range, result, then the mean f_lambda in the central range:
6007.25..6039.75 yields -0.03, 9.63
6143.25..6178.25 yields 0.02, 8.67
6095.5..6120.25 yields 0.02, 8.9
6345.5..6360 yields 0.01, 8.11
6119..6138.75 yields 0.02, 8.8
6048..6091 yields -0.03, 9.4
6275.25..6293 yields 0.00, 8.39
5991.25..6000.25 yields -0.07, 10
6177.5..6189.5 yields 0.05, 8.38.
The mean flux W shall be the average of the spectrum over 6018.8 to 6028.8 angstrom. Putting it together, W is 10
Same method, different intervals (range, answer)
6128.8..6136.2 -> 8.91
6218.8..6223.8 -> 8.31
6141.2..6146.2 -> 8.74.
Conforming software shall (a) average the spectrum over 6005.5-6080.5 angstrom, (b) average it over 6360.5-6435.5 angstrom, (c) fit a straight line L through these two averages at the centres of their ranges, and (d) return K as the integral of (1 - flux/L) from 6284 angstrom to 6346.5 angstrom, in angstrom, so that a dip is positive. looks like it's -1.18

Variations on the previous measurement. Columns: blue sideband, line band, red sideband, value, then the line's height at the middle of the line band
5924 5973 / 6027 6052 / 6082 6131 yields -0.4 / 9.22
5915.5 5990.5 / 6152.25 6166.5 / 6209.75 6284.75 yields -0.1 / 8.68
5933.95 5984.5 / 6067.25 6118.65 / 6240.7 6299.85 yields 0.0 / 9.11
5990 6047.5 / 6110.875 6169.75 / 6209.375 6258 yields 1.7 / 8.87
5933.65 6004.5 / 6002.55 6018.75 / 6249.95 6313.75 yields -0.3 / 9.58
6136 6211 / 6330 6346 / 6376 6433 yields -0.8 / 8.07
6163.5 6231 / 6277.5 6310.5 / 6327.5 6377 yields -0.6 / 8.37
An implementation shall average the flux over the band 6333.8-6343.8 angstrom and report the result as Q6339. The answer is 8.54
